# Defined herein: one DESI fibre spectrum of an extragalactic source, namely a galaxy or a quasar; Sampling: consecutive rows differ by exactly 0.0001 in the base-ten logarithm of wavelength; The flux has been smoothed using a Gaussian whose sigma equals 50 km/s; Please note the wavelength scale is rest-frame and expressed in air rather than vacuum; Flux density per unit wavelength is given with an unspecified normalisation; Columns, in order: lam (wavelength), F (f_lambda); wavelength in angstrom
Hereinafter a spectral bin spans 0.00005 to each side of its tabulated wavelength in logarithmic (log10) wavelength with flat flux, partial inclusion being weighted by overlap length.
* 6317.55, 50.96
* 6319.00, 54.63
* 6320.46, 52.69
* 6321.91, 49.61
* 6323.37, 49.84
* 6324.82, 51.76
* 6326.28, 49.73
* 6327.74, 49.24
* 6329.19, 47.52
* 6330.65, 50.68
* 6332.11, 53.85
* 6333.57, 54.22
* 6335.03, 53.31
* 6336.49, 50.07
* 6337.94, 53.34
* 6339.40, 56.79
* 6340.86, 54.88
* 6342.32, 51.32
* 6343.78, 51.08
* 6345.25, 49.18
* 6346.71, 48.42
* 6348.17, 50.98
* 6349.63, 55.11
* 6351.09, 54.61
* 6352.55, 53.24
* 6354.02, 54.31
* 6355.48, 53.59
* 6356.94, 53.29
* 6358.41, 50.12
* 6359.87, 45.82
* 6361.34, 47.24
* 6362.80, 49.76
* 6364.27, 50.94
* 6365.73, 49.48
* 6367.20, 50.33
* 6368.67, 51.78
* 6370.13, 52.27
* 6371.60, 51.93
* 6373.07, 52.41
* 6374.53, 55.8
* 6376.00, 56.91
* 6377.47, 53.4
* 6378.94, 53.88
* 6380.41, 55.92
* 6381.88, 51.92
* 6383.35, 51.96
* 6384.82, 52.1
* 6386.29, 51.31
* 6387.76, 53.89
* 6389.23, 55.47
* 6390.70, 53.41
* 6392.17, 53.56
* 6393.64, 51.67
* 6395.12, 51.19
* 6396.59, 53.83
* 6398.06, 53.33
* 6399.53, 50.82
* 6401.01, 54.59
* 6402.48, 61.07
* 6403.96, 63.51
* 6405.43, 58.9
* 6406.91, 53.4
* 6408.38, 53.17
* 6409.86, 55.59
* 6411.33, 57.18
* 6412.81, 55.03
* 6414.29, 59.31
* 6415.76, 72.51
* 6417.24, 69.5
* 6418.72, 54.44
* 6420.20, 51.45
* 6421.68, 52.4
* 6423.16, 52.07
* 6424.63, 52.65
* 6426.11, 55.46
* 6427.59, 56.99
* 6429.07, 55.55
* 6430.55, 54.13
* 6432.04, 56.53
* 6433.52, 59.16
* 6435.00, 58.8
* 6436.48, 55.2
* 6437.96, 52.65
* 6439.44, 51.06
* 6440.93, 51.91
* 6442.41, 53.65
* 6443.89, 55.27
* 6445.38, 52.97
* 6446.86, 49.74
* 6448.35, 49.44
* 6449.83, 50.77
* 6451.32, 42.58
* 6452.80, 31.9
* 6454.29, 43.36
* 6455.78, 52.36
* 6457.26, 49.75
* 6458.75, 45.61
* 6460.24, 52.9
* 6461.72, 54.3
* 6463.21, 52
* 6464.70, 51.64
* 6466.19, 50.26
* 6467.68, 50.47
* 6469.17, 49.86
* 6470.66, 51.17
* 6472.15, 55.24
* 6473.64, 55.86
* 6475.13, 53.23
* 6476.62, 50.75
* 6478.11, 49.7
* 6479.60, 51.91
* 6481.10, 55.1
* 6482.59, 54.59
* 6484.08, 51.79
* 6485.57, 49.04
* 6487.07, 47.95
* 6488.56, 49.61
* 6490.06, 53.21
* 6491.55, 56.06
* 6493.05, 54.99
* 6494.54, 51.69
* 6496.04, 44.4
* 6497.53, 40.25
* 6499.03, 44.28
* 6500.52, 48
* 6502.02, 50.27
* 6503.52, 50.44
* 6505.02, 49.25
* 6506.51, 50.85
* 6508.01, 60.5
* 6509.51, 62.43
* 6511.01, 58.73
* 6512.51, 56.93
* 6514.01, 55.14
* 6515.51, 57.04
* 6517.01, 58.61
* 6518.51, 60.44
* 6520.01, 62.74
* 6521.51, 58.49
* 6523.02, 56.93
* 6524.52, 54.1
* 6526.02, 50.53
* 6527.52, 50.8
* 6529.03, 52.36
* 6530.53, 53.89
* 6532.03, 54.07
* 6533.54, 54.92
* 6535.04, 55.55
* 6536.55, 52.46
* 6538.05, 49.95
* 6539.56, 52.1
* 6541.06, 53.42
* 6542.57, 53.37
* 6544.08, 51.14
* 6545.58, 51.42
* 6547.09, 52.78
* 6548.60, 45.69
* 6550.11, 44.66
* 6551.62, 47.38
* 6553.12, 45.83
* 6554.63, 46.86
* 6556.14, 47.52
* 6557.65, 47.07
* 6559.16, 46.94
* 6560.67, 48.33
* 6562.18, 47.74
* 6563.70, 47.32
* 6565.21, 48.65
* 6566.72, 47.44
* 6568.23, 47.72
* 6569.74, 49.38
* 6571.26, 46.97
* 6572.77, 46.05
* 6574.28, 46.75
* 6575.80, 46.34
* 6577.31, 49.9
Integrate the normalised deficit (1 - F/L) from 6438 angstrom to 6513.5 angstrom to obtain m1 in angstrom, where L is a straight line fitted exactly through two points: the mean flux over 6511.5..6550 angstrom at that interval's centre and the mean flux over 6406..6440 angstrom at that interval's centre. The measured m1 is 5.69 angstrom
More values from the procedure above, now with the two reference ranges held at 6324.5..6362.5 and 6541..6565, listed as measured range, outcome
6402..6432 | -3.9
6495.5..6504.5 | 0.5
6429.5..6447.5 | -1.5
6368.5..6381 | -0.7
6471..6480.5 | -0.6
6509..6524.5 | -3.0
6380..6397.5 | -0.7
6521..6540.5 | -1.9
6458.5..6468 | -0.3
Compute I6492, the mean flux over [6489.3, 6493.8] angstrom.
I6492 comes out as 54.7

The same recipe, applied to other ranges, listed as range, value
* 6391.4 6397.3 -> 52.6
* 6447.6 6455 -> 43.6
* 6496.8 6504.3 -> 46.6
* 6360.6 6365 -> 49.3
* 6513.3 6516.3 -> 56.1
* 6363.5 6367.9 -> 50.2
